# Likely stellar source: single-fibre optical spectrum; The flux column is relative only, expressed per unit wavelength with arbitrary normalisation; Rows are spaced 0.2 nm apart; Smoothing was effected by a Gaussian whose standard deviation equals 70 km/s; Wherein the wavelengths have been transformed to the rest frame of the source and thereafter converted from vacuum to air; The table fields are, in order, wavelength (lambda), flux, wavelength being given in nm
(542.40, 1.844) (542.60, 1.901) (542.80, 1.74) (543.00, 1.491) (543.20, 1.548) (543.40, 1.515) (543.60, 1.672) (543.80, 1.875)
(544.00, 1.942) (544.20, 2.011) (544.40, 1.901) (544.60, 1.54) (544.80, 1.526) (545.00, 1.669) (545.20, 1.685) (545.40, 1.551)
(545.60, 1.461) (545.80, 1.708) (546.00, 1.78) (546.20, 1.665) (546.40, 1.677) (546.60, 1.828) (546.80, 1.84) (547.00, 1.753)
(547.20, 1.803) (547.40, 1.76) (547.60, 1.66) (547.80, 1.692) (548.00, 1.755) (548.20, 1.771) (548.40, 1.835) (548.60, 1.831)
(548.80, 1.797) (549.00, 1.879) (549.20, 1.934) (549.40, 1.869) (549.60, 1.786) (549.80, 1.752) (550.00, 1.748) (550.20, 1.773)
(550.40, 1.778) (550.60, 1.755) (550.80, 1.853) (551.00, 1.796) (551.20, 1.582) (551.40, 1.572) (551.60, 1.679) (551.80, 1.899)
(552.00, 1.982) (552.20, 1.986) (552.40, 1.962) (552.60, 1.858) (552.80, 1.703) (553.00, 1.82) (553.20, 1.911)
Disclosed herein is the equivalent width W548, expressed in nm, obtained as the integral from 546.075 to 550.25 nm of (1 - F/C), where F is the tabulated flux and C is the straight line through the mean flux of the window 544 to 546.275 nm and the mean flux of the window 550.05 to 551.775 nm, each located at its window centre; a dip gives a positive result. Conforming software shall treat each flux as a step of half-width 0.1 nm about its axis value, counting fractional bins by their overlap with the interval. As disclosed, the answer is -0.17 nm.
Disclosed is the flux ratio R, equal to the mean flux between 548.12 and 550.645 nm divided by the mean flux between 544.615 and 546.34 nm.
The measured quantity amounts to 1.1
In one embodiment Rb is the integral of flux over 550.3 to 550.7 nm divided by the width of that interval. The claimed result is 1.77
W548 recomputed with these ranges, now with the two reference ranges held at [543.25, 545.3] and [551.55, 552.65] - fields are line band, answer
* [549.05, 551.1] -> 0.06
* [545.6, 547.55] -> 0.05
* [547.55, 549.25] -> 0.03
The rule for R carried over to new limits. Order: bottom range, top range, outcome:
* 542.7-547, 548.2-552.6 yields 1.07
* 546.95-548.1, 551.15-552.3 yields 1.03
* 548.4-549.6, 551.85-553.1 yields 1.02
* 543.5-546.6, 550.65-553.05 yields 1.05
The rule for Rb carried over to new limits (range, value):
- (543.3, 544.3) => 1.8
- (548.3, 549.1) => 1.84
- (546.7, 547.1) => 1.8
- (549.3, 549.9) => 1.8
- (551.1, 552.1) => 1.74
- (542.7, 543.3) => 1.59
